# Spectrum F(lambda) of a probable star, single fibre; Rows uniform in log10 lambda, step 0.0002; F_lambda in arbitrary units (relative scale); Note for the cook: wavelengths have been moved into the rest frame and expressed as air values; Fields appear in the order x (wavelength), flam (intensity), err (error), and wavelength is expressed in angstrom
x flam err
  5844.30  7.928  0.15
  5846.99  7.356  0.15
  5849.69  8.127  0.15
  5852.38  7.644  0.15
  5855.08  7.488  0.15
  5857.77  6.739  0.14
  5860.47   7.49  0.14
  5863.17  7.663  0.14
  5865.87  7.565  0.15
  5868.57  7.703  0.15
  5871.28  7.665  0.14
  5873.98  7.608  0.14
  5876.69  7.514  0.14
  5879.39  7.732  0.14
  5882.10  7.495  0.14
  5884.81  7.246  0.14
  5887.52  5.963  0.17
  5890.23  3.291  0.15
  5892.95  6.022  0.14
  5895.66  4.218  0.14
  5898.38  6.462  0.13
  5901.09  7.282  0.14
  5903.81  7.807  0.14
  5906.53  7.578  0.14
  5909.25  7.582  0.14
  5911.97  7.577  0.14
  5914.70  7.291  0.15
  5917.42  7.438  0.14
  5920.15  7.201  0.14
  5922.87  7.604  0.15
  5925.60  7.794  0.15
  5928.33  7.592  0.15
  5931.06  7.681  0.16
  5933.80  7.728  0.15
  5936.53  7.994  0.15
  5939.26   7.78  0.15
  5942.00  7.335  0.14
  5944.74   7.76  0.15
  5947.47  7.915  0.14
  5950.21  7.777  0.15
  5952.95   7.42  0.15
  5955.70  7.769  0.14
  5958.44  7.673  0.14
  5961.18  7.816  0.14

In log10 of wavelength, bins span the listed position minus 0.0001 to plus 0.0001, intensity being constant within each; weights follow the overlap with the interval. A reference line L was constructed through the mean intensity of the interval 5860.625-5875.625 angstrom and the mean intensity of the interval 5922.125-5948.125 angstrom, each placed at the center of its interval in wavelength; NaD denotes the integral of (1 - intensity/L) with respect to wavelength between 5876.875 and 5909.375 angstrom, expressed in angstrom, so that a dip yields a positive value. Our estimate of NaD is 4.69 angstrom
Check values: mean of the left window 7.62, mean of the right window 7.72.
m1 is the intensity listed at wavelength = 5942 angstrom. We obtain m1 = 7.335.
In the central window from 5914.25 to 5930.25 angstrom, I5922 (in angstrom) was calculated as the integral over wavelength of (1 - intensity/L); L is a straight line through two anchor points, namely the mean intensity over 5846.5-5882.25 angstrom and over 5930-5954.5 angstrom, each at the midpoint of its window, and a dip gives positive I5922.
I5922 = 0.35 angstrom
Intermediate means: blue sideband 7.56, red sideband 7.71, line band 7.51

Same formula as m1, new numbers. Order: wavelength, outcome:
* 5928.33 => 7.592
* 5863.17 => 7.663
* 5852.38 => 7.644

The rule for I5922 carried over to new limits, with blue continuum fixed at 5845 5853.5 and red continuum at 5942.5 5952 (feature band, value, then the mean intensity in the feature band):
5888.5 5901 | 4.0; 5.26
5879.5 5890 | 1.5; 6.61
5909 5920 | 0.5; 7.43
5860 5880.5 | 0.3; 7.62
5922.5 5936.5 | 0.1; 7.71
